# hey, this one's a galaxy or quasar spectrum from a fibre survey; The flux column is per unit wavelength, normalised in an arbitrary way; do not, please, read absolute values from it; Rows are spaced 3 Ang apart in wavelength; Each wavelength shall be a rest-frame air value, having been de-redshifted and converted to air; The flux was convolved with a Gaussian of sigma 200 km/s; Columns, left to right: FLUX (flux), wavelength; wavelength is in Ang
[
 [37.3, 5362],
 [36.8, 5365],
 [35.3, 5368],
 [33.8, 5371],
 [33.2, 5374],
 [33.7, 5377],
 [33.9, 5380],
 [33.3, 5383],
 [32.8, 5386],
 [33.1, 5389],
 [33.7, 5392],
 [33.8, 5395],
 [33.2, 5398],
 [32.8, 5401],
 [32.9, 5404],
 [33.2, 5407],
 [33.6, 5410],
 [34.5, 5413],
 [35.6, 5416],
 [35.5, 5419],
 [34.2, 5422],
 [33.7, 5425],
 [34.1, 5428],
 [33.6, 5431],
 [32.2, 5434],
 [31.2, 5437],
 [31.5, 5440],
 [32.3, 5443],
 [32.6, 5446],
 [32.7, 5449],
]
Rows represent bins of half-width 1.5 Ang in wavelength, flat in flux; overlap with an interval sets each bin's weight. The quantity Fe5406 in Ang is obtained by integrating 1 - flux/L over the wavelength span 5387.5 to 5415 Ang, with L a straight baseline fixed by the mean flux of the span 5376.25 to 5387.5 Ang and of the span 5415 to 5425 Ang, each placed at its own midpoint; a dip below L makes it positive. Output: 0.6 Ang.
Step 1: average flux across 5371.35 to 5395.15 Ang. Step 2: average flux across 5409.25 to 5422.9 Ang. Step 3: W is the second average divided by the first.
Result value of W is 1.0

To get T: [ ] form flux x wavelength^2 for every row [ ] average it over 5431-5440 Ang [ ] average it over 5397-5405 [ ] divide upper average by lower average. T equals 0.98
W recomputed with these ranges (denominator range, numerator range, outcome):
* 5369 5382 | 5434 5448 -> 0.95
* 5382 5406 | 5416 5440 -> 1.01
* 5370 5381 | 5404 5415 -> 1.00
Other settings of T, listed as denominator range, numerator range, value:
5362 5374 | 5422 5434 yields 0.98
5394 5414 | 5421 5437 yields 1.01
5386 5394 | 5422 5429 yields 1.03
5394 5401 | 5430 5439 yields 0.98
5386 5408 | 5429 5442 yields 0.98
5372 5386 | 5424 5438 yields 1.01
